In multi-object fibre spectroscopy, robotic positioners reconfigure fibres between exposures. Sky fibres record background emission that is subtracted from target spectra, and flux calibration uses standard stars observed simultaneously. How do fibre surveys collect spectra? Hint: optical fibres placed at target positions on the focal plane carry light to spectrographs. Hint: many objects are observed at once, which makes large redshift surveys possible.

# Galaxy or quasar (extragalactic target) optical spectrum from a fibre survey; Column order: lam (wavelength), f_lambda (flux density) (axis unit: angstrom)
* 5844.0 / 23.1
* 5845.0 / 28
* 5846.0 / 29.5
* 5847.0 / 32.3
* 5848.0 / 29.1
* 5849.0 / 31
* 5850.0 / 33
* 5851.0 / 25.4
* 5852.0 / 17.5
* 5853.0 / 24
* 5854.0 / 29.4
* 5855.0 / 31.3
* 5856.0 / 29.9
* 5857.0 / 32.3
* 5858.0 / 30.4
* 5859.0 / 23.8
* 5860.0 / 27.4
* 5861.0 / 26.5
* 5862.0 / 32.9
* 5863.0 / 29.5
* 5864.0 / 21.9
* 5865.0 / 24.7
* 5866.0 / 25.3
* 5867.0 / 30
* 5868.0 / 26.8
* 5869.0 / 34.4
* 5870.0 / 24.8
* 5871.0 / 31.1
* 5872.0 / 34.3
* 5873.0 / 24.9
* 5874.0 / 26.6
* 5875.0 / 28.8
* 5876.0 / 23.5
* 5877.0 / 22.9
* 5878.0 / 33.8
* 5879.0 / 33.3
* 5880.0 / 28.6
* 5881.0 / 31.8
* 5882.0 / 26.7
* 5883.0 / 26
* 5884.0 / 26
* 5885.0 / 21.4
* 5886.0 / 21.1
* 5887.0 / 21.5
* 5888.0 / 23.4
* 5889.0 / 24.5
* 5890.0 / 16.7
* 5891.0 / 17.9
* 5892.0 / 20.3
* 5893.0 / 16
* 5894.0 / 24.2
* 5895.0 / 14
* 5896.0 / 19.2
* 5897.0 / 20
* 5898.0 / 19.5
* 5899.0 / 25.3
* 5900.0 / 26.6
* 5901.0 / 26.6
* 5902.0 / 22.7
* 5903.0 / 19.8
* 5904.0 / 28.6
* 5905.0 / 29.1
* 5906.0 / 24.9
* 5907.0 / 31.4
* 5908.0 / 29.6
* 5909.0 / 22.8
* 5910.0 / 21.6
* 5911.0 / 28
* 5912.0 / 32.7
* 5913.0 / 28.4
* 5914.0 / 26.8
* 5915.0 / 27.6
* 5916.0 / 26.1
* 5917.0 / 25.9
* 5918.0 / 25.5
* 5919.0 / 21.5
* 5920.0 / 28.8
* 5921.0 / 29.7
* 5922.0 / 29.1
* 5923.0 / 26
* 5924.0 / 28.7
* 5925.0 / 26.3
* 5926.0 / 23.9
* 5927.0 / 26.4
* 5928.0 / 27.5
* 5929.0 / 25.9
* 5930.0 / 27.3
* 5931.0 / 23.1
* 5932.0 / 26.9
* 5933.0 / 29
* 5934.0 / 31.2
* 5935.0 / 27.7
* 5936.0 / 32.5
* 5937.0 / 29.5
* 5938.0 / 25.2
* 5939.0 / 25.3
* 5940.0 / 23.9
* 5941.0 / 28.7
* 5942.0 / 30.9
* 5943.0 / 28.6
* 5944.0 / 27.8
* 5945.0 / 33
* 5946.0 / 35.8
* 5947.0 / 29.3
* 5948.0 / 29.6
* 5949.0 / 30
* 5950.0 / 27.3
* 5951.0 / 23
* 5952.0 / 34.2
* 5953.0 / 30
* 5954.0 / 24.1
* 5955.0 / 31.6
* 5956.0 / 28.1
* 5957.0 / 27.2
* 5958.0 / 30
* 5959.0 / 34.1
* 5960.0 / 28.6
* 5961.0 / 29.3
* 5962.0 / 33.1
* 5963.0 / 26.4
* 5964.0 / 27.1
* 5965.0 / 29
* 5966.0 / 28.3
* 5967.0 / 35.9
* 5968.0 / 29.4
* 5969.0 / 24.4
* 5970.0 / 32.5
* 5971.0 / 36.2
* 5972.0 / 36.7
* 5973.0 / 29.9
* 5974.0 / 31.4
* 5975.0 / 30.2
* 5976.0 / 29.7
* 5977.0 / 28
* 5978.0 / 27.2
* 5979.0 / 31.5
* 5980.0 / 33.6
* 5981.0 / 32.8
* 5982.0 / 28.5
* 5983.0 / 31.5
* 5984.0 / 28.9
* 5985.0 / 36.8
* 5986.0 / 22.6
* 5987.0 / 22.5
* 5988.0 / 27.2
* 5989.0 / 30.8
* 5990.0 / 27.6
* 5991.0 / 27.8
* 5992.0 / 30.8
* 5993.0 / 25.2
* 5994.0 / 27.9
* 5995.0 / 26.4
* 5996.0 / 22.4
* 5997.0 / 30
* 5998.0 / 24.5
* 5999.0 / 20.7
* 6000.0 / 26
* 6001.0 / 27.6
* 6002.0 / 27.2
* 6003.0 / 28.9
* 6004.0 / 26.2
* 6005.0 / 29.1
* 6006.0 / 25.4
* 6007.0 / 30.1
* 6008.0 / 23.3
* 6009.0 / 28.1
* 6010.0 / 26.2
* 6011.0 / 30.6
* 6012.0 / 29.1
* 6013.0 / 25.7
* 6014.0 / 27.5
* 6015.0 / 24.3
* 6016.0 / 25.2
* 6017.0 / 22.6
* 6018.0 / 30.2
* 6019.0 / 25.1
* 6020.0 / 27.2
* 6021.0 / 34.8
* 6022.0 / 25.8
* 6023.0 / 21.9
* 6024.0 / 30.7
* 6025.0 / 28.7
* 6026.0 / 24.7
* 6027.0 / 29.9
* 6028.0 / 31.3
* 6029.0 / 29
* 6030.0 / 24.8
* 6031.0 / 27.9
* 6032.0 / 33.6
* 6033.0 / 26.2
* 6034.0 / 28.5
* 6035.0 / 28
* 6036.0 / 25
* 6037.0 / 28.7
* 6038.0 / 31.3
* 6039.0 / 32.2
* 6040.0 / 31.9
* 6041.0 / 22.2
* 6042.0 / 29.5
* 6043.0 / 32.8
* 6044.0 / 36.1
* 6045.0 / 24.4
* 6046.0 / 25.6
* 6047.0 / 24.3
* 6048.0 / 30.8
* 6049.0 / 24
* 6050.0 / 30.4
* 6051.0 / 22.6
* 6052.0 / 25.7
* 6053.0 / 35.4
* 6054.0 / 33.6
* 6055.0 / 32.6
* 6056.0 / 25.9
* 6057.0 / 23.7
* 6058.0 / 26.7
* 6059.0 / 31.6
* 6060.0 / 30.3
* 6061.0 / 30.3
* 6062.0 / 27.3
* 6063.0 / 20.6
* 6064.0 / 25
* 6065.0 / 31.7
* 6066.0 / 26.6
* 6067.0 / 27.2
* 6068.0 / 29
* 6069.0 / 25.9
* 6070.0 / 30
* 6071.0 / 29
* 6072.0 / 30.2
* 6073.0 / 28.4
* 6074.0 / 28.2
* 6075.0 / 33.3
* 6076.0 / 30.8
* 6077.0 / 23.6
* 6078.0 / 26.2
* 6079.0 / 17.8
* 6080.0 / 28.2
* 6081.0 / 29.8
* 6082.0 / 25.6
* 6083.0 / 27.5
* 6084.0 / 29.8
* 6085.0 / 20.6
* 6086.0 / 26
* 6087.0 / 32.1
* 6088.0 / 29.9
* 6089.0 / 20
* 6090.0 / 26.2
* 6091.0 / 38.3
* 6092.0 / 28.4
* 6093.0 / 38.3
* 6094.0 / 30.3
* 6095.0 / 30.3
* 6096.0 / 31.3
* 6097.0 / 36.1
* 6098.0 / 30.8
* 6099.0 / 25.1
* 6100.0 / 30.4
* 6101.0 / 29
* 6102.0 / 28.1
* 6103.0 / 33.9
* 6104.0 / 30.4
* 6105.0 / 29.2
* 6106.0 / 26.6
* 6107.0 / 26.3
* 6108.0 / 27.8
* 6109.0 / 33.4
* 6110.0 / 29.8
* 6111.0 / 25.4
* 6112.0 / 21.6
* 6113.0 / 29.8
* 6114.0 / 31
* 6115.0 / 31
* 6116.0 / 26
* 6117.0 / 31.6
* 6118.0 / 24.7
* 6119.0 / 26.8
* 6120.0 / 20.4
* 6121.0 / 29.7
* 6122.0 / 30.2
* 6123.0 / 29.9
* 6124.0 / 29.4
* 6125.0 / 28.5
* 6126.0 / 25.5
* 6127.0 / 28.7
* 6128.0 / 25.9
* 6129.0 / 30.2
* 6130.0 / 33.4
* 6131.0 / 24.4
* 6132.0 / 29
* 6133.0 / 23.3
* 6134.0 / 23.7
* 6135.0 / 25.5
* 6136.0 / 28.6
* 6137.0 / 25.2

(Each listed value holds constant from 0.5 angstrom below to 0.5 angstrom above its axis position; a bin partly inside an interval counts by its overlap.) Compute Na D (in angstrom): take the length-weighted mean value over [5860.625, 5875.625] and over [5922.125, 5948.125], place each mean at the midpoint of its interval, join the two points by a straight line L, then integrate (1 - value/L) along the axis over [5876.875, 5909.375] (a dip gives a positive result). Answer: 4.6 angstrom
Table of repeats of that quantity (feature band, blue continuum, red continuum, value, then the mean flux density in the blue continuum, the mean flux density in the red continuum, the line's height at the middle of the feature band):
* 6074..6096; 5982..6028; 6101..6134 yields -0.33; 27.3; 28.1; 27.9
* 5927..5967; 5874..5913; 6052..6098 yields -4.66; 24.6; 28.6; 25.8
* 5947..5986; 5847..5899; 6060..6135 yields -4.58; 25.9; 28.2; 26.9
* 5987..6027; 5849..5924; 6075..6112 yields 0.85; 26.1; 28.7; 27.6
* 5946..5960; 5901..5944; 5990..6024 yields -1.23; 27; 26.9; 27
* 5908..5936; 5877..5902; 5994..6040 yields -2.84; 23.5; 27.4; 24.5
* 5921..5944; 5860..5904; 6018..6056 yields -1.12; 25.1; 28.6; 26.2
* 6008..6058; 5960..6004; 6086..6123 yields 1.68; 28.9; 29.1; 29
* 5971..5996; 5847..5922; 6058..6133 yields -2.02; 26.1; 28.4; 27.2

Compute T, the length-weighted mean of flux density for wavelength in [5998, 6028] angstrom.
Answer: 27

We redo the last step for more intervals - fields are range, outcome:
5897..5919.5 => 25.8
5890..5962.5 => 26.7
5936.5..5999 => 29.1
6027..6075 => 28.5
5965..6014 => 28.6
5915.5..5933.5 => 26.5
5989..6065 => 27.7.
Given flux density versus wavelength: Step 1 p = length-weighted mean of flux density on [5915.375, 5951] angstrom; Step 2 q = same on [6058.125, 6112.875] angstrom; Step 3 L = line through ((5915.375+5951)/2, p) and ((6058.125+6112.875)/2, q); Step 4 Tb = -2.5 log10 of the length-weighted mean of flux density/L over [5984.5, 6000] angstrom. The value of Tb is 0.047 mag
